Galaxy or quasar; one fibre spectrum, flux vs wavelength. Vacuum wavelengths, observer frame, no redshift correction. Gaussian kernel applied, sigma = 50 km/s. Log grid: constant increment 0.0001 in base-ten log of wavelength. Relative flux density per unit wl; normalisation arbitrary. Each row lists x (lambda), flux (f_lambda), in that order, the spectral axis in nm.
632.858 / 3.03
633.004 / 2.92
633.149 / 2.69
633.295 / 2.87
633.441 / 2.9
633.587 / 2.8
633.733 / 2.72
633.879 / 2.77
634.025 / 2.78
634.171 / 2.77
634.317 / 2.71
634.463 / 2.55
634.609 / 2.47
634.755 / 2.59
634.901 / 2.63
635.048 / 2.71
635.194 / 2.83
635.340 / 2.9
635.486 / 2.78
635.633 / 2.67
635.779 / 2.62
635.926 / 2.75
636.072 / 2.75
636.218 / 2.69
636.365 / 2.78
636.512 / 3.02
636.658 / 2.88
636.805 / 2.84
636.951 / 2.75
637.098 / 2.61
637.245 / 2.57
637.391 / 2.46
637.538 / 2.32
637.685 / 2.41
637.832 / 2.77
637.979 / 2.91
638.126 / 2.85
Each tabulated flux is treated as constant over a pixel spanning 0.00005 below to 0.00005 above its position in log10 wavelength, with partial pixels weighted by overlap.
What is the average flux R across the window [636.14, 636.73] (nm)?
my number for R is 2.84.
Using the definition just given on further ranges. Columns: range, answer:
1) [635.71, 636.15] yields 2.71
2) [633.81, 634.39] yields 2.76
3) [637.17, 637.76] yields 2.44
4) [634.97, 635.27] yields 2.77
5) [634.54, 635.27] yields 2.65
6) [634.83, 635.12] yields 2.66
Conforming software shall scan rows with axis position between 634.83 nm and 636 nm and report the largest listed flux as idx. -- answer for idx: 2.9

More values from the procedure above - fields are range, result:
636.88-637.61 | 2.75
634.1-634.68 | 2.77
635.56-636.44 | 2.78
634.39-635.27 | 2.83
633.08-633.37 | 2.87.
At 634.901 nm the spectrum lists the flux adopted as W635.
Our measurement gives 2.63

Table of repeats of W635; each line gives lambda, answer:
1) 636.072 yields 2.75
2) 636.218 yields 2.69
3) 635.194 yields 2.83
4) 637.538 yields 2.32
